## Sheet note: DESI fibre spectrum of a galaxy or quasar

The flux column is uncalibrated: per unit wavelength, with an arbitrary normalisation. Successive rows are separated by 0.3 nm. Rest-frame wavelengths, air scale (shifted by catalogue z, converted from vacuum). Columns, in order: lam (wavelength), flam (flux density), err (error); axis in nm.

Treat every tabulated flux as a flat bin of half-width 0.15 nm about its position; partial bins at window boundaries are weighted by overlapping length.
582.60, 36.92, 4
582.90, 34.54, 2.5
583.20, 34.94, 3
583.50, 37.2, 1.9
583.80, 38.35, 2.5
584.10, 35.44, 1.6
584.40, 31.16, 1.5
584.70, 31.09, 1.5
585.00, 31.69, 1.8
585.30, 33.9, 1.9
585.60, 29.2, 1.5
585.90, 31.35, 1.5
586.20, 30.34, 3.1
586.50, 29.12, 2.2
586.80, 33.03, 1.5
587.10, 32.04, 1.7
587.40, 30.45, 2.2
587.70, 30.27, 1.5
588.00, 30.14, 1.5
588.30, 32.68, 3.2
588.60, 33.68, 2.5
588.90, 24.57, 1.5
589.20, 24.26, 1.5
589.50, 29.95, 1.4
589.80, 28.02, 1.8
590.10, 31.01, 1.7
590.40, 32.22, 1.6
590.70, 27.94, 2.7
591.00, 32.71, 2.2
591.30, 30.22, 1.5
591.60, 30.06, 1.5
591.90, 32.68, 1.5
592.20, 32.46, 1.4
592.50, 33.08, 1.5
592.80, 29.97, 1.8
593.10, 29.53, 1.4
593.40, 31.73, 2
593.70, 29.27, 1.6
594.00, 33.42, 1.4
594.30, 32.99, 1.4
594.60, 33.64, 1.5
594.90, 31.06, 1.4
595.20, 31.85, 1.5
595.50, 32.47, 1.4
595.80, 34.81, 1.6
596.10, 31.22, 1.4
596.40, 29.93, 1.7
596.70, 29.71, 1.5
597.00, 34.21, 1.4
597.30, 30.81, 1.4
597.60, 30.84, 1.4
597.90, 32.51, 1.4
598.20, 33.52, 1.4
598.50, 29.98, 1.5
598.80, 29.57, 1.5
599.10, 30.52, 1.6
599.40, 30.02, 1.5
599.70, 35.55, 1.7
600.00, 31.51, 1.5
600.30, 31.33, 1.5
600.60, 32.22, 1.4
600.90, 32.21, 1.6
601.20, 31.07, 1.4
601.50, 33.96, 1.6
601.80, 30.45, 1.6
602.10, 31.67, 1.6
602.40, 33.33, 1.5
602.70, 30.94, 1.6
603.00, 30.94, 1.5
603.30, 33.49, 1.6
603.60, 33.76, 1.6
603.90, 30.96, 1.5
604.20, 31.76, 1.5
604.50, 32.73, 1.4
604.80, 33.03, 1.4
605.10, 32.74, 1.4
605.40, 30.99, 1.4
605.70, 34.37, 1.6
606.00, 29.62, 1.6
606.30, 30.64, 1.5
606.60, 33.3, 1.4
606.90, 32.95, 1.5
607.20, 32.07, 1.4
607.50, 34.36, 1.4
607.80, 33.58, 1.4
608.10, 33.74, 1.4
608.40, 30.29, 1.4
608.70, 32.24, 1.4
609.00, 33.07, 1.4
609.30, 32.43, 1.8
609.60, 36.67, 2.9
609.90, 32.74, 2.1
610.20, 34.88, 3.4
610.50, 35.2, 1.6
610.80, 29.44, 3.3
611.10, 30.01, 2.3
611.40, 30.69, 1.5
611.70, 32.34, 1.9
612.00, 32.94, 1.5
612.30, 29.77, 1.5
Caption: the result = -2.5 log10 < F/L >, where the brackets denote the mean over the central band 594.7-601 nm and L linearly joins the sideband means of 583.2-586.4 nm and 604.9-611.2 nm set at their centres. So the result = 0.04 mag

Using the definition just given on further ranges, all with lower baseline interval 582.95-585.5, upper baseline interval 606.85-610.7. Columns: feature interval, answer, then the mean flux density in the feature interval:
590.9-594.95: 0.07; 31.6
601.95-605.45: 0.04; 32.2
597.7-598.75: 0.07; 31.7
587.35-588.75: 0.08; 31.5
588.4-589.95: 0.20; 28.2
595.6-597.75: 0.07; 31.7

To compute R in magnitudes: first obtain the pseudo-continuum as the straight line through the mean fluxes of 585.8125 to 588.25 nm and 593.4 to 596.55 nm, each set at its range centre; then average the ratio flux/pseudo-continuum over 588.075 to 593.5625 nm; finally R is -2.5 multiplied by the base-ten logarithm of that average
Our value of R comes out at 0.038 mag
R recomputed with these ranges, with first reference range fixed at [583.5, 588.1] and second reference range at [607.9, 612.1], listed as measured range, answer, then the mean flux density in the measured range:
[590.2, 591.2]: 0.04 mag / 30.9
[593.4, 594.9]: 0.00 mag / 32.1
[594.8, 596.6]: 0.01 mag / 31.9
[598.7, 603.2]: 0.02 mag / 31.7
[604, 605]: 0.00 mag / 32.4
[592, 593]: 0.01 mag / 31.8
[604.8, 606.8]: 0.02 mag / 32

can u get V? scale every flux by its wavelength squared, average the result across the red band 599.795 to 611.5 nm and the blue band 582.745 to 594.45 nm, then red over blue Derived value 1.1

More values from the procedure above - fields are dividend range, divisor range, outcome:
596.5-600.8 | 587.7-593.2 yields 1.07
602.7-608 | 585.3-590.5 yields 1.14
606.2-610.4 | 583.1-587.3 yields 1.09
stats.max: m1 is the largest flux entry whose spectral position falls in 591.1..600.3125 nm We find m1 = 35.55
